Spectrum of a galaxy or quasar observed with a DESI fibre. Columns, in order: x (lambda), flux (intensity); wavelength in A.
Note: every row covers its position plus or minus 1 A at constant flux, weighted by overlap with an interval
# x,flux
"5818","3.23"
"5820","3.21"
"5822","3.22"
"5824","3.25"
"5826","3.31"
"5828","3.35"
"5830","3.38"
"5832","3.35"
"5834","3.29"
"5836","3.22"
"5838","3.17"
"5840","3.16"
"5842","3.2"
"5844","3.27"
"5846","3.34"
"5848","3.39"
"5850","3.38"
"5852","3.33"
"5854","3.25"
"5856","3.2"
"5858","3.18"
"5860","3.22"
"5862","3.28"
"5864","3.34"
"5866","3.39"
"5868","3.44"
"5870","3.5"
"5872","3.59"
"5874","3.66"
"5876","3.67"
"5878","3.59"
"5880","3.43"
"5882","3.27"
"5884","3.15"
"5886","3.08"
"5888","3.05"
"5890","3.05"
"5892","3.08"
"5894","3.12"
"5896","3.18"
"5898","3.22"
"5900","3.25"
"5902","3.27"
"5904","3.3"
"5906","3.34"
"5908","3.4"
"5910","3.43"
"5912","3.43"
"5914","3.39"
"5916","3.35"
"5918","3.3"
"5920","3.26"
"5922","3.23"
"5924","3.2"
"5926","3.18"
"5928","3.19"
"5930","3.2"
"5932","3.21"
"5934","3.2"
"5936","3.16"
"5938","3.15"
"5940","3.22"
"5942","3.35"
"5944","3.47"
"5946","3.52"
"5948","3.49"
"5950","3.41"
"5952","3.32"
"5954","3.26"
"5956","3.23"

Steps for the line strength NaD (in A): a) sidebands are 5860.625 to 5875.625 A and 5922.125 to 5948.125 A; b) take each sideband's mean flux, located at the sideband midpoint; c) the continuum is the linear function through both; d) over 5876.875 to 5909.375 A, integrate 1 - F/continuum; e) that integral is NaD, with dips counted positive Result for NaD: 1.4 A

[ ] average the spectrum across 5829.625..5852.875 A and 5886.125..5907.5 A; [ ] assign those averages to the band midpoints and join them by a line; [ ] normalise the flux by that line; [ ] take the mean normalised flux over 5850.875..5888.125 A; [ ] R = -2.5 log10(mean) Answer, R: -0.04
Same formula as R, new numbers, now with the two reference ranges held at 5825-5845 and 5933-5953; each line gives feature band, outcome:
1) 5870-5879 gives -0.10 mag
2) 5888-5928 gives 0.02 mag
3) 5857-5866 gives 0.00 mag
